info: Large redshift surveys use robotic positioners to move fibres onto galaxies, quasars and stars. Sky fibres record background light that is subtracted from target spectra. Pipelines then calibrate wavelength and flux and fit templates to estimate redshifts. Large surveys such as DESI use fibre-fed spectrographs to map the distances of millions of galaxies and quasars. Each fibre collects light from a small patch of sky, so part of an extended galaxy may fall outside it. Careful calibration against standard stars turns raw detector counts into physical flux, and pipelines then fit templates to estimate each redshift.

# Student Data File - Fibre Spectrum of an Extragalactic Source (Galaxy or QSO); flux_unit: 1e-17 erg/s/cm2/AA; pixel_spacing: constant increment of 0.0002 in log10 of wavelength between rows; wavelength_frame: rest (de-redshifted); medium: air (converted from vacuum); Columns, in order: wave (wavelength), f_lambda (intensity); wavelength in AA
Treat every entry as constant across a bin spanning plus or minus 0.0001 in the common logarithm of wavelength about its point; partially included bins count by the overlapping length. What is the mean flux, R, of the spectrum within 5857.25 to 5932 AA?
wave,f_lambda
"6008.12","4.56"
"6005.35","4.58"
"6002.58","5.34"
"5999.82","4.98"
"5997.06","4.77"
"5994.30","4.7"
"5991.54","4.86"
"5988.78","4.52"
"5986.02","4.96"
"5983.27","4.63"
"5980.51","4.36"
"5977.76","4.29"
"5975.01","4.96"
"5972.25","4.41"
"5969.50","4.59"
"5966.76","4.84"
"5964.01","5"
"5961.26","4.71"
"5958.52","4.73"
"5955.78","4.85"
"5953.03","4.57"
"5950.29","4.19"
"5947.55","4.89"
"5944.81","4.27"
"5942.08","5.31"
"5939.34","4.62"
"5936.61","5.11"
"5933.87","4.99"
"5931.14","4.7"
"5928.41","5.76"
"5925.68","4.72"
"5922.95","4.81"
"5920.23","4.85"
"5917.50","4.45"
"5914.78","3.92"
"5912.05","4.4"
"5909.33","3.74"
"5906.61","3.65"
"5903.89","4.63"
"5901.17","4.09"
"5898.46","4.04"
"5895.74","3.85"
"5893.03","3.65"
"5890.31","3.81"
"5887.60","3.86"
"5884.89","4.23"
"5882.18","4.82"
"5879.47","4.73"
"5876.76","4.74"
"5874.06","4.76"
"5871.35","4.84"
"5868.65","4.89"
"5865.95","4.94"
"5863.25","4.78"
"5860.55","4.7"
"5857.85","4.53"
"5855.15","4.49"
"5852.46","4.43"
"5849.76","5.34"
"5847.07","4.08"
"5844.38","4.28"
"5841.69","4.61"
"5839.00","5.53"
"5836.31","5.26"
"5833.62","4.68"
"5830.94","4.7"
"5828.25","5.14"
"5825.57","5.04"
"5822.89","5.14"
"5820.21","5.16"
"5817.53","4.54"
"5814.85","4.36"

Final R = 4.46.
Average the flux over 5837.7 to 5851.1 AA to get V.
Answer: 4.77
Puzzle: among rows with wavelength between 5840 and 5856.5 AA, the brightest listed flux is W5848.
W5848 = 5.34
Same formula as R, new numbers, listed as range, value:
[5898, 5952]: 4.57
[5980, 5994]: 4.69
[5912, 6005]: 4.74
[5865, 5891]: 4.58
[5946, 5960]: 4.64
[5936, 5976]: 4.73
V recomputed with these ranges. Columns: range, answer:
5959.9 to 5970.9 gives 4.78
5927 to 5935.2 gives 5.15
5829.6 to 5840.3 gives 5.04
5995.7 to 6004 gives 5.03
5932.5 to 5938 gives 5.05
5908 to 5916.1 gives 4.02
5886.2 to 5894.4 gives 3.78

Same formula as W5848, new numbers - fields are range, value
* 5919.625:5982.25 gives 5.76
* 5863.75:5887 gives 4.94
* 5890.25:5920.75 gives 4.85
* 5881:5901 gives 4.82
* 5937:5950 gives 5.31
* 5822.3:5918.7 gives 5.53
